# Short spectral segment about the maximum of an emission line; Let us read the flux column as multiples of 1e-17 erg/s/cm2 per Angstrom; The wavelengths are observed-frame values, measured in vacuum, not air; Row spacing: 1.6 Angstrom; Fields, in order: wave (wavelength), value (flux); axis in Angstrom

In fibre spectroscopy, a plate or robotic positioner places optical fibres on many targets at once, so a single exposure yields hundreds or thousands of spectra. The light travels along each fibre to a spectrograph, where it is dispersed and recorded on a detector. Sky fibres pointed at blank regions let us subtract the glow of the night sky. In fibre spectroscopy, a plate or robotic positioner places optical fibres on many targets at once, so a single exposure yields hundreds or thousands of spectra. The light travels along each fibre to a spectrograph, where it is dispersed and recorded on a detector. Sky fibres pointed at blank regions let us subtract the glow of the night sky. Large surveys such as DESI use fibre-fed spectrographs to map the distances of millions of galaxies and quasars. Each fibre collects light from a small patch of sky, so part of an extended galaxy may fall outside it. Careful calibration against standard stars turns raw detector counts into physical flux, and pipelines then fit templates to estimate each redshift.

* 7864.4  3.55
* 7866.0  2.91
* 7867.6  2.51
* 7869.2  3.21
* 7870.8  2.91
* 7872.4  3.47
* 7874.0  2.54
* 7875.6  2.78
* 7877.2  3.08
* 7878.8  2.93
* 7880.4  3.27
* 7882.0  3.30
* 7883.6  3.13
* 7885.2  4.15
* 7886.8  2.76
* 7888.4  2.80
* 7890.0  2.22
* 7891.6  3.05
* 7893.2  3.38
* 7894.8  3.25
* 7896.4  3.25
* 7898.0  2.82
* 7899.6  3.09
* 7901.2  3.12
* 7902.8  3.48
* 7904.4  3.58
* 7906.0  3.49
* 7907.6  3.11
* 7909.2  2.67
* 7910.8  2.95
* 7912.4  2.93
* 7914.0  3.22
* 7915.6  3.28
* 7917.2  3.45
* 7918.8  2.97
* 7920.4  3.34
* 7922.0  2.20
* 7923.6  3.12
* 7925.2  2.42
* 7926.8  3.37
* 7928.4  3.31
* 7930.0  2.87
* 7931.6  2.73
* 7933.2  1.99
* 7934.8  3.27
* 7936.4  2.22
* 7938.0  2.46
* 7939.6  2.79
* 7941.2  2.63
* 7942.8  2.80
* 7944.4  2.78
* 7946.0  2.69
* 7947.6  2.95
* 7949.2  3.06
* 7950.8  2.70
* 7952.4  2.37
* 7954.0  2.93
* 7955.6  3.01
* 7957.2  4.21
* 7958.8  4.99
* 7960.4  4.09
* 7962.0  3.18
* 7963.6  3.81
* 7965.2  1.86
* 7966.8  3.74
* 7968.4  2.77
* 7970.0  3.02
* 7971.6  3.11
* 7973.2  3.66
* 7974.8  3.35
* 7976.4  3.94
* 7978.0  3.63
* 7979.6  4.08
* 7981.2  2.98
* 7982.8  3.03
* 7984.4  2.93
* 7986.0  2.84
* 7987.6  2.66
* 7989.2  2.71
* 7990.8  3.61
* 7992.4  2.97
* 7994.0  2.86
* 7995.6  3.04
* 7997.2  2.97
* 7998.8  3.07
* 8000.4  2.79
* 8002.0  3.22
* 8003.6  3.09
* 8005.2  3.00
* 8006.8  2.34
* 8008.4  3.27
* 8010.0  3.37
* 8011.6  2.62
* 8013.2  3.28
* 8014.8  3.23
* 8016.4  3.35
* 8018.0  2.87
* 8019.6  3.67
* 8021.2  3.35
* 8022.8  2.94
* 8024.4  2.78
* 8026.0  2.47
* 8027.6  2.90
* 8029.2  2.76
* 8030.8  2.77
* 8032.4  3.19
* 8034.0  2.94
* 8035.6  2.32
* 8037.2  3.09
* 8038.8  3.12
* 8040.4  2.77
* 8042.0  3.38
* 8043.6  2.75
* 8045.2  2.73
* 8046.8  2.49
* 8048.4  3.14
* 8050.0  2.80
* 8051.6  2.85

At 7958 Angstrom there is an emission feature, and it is [S II] 6716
